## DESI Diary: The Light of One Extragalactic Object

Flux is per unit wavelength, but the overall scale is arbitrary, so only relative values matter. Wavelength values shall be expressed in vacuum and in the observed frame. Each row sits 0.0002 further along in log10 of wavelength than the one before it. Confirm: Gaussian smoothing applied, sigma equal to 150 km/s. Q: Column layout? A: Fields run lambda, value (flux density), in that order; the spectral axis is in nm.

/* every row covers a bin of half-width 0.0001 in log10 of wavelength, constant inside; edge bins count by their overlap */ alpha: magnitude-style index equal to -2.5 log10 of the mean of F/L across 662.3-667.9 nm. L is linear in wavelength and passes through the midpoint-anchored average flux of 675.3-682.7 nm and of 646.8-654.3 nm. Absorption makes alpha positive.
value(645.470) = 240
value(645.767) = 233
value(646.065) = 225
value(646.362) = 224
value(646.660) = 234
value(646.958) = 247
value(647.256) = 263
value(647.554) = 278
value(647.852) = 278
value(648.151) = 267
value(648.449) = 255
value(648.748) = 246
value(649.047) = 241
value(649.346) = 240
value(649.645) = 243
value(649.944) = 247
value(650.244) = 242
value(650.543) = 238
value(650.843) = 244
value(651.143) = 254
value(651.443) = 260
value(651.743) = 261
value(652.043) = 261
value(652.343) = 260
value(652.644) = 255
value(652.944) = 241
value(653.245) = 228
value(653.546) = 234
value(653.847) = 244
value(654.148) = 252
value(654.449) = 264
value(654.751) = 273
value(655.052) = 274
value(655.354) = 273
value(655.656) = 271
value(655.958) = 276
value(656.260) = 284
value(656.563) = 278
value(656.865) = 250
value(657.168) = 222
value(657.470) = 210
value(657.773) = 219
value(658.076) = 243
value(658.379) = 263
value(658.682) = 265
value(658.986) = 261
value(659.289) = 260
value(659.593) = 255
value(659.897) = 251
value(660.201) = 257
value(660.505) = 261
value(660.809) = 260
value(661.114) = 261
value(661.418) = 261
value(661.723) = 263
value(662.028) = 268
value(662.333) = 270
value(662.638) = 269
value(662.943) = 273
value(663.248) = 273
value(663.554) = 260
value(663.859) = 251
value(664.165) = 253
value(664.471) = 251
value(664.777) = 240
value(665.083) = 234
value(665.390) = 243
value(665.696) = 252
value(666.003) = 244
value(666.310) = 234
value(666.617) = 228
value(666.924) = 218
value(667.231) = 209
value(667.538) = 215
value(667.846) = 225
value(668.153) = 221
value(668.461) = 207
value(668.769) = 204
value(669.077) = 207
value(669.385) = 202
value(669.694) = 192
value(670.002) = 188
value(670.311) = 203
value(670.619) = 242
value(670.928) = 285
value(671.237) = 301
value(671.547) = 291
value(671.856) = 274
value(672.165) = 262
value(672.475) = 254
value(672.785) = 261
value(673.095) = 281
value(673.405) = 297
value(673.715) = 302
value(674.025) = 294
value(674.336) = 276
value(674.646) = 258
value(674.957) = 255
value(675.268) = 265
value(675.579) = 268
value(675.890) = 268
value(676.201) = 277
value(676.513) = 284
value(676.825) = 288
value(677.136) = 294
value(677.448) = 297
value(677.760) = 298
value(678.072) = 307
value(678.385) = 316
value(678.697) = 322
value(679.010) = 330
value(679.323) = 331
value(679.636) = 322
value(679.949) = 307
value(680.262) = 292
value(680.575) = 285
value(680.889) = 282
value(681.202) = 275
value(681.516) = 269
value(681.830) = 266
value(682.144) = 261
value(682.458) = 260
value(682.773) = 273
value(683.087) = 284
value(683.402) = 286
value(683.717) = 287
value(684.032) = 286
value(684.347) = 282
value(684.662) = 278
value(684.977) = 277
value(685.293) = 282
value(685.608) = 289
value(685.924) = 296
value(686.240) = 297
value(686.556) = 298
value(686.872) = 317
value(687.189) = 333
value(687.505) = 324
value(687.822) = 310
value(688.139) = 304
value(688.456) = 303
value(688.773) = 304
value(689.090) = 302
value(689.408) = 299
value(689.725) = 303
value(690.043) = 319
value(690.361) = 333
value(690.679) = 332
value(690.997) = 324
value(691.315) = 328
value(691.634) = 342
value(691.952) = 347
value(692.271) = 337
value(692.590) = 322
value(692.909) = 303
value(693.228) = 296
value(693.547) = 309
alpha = 0.11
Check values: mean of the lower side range 251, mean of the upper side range 291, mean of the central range 244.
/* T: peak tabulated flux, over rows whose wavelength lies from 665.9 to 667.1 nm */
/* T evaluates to 244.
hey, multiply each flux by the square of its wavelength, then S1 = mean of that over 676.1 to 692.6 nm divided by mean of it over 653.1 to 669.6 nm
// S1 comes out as 1.3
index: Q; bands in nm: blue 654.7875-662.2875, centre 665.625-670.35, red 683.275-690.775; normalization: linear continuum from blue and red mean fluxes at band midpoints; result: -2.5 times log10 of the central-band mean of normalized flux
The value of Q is 0.26 mag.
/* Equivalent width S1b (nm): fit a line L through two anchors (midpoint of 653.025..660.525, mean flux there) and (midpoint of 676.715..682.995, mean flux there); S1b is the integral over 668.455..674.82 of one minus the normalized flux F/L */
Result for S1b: 0.624 nm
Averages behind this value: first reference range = 254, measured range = 253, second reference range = 294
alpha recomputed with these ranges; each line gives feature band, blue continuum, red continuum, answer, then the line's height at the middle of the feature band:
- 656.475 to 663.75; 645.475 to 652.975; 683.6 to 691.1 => 0.04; 265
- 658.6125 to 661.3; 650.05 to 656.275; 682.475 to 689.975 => 0.02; 264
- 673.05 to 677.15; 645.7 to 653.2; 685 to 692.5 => 0.05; 291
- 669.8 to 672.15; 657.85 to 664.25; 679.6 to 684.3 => 0.07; 270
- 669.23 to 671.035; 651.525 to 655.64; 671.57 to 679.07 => 0.27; 277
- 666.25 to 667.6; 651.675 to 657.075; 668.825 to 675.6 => 0.17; 257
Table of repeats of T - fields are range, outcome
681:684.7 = 287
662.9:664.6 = 273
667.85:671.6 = 301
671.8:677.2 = 302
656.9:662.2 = 268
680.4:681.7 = 285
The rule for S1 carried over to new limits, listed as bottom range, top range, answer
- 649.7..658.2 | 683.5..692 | 1.35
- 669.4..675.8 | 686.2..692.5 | 1.28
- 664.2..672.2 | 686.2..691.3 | 1.43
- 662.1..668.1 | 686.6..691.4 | 1.39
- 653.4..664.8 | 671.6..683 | 1.17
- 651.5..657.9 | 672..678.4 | 1.17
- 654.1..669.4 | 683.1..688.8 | 1.29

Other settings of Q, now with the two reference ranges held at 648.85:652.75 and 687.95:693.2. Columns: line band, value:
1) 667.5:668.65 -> 0.28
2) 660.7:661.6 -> 0.03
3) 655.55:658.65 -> 0.04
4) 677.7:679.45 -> -0.07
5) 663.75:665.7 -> 0.12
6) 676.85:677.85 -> 0.00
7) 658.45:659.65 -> 0.01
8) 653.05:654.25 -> 0.07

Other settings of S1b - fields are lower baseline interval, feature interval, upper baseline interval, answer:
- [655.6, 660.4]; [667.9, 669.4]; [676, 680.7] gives 0.37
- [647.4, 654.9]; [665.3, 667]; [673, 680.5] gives 0.24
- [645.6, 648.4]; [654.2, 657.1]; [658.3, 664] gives -0.13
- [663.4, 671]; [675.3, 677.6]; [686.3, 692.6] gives -0.14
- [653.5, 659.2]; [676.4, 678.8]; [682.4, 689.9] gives -0.14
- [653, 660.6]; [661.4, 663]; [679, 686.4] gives -0.04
